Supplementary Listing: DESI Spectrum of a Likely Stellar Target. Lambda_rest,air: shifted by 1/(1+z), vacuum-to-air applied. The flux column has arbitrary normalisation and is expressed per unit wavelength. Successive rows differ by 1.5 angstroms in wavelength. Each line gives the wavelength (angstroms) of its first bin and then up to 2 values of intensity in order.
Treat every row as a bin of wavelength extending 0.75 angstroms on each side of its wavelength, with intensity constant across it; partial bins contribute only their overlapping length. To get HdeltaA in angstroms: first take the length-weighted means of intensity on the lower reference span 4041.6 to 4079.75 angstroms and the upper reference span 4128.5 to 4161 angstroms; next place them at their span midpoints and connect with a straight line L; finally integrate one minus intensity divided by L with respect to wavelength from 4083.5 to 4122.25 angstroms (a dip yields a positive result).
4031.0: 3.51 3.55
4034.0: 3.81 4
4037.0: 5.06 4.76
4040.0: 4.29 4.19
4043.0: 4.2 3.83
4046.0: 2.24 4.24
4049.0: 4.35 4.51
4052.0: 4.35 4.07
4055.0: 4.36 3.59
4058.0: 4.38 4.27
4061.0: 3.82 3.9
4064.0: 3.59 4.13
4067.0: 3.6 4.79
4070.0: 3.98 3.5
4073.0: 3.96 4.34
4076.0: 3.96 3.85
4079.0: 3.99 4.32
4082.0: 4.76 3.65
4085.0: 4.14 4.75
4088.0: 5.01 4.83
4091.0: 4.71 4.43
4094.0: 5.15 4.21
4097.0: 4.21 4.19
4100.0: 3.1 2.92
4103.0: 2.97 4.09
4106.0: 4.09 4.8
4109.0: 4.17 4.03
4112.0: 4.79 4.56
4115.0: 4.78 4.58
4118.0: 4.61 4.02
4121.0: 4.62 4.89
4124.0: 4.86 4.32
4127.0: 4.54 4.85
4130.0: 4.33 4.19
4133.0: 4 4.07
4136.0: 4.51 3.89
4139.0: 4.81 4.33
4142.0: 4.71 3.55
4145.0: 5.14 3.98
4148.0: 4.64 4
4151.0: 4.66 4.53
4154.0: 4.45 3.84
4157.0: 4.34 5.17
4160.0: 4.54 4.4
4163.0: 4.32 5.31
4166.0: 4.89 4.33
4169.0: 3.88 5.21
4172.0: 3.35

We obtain -1.1 angstroms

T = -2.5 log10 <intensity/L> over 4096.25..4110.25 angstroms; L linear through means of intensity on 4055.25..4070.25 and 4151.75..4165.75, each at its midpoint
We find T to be 0.11 mag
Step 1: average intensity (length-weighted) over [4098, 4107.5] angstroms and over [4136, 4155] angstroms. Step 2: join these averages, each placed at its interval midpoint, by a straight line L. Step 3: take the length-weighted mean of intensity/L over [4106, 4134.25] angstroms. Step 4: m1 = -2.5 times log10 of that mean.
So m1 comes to -0.14 mag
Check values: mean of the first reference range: 3.64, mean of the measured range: 4.48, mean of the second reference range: 4.39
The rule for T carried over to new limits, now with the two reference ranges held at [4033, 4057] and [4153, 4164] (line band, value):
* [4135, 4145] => 0.01 mag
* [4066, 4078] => 0.05 mag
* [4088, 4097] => -0.10 mag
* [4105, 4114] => -0.02 mag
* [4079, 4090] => -0.05 mag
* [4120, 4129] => -0.07 mag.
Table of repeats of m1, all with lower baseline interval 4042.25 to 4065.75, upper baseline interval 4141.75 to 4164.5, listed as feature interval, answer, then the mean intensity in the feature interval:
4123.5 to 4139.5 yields -0.01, 4.38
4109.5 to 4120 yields -0.05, 4.49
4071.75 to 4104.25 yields 0.00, 4.15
